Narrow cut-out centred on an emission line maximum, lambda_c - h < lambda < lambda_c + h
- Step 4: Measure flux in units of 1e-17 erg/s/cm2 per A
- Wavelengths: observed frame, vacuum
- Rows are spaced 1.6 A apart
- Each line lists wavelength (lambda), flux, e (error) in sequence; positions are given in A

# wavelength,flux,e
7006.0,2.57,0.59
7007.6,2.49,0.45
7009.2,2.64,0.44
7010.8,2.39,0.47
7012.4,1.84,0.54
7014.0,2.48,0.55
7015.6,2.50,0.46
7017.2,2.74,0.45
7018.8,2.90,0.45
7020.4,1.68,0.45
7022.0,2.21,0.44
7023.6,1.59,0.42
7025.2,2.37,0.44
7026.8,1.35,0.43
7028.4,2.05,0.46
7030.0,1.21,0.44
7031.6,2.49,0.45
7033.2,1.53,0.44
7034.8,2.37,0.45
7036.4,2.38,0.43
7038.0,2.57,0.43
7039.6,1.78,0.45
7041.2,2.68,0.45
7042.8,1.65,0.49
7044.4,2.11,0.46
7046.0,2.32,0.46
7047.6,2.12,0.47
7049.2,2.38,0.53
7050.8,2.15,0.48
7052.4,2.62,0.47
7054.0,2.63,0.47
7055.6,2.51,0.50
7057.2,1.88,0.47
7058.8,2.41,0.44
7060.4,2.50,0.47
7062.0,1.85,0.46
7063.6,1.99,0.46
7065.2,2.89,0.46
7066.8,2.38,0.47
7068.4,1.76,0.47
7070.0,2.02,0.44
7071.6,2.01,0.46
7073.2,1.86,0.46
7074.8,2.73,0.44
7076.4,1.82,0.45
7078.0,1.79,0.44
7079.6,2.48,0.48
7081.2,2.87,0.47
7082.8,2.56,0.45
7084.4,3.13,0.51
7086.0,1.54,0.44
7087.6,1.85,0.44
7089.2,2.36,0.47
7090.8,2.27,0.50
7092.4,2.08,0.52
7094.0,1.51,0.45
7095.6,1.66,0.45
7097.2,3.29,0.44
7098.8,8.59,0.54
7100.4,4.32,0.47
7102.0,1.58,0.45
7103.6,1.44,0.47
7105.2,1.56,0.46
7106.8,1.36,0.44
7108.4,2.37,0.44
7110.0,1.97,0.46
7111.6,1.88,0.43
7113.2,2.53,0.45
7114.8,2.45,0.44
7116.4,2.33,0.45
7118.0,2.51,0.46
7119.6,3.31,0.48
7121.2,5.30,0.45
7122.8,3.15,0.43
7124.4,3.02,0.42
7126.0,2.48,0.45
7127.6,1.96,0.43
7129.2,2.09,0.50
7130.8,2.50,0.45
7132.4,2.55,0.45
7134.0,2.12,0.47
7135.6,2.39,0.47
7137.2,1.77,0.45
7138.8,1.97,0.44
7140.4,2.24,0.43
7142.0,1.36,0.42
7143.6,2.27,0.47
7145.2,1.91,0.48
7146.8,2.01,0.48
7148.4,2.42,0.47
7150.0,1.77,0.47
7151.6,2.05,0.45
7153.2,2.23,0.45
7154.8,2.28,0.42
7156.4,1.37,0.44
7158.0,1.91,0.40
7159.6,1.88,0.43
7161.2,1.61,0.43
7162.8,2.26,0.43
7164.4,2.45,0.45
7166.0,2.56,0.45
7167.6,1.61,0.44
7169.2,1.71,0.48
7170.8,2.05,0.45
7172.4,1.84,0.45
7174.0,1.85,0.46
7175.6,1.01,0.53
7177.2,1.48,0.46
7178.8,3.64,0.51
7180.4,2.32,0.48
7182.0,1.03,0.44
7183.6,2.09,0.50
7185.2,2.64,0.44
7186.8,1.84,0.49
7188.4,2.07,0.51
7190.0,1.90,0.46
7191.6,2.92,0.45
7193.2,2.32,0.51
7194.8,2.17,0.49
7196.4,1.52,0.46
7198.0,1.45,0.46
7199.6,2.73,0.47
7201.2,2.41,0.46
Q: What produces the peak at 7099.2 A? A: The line Halpha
